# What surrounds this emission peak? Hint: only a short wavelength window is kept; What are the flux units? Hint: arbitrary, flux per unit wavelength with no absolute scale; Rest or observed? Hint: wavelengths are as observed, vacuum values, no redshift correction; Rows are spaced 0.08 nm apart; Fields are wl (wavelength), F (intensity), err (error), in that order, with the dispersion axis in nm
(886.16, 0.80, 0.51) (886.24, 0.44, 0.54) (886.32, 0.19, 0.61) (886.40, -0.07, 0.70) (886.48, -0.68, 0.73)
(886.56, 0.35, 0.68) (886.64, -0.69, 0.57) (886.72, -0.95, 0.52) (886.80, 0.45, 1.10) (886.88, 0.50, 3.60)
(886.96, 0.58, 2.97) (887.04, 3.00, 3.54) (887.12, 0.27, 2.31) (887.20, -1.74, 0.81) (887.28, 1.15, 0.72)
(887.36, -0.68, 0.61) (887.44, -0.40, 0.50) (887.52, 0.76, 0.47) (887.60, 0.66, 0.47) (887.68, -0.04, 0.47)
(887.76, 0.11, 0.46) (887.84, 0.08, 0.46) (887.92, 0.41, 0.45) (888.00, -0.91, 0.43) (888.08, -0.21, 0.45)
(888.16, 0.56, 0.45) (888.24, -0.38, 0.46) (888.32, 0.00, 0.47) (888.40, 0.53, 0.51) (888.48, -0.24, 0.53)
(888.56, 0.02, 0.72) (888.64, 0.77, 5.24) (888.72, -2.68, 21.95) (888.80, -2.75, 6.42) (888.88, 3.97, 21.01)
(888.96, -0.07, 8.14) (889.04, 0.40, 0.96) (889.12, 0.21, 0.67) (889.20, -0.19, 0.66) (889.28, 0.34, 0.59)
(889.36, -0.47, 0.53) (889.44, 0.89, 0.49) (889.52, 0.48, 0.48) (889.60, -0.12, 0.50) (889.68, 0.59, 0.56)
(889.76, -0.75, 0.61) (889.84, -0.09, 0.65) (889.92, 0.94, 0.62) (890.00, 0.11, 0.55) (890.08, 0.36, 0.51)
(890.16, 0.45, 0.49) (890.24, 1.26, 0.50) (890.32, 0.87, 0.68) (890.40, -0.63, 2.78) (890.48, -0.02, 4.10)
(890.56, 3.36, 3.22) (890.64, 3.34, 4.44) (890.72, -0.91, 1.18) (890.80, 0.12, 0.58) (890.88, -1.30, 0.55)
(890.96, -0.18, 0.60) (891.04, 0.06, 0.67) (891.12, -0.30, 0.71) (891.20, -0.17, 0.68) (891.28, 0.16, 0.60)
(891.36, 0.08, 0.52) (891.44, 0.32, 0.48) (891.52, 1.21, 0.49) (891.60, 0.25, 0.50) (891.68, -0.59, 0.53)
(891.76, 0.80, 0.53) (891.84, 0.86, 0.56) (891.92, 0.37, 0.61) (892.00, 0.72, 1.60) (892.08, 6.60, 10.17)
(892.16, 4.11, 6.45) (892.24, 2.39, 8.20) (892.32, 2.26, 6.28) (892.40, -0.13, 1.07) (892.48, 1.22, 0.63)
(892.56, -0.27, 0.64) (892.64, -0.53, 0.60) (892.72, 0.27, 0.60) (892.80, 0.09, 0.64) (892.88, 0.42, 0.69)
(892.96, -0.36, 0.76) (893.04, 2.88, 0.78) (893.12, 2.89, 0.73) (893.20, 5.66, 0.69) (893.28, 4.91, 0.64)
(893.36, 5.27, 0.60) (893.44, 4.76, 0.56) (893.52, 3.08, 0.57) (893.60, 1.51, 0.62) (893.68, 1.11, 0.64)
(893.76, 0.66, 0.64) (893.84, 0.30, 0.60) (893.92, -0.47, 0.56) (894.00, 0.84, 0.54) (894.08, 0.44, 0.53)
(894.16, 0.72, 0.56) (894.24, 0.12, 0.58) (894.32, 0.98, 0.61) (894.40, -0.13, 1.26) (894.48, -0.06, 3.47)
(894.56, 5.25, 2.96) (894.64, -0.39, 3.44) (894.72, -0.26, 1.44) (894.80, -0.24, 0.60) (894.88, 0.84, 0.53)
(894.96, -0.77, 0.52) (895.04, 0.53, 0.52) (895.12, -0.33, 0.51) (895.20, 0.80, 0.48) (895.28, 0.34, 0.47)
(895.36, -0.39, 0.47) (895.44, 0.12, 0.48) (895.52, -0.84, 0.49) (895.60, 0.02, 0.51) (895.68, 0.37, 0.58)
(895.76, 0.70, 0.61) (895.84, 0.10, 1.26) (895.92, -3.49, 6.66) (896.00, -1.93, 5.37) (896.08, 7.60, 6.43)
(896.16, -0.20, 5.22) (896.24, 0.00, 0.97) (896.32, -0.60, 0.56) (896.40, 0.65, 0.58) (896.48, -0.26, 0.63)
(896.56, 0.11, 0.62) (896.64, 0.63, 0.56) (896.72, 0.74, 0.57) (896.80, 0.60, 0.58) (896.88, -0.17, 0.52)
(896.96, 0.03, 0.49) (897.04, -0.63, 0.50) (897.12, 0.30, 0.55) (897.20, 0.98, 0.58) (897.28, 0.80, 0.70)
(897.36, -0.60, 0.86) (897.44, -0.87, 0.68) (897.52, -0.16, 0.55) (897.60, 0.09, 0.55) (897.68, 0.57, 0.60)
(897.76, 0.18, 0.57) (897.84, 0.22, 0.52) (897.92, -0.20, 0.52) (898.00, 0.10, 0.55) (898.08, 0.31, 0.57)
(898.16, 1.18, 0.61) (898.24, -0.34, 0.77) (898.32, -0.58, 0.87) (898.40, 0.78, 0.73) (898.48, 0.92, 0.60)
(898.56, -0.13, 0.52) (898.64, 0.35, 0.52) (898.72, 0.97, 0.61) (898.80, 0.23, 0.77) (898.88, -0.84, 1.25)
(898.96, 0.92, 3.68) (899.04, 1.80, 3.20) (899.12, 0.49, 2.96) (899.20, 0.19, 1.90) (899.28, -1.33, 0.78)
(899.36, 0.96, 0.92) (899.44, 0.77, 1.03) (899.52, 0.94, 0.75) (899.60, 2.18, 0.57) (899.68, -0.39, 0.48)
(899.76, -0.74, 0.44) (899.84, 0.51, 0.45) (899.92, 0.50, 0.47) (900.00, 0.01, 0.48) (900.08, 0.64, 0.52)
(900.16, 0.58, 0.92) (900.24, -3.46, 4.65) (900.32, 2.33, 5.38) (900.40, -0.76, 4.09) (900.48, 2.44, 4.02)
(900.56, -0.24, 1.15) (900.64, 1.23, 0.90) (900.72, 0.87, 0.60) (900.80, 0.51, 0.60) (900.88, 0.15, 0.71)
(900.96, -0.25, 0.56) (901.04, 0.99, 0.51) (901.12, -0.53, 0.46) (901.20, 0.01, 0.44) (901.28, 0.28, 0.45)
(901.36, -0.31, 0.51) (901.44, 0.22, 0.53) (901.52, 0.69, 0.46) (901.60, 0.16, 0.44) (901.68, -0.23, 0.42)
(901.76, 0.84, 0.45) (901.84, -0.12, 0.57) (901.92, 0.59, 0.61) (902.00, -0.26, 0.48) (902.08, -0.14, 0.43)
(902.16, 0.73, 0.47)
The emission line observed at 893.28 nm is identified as H-beta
